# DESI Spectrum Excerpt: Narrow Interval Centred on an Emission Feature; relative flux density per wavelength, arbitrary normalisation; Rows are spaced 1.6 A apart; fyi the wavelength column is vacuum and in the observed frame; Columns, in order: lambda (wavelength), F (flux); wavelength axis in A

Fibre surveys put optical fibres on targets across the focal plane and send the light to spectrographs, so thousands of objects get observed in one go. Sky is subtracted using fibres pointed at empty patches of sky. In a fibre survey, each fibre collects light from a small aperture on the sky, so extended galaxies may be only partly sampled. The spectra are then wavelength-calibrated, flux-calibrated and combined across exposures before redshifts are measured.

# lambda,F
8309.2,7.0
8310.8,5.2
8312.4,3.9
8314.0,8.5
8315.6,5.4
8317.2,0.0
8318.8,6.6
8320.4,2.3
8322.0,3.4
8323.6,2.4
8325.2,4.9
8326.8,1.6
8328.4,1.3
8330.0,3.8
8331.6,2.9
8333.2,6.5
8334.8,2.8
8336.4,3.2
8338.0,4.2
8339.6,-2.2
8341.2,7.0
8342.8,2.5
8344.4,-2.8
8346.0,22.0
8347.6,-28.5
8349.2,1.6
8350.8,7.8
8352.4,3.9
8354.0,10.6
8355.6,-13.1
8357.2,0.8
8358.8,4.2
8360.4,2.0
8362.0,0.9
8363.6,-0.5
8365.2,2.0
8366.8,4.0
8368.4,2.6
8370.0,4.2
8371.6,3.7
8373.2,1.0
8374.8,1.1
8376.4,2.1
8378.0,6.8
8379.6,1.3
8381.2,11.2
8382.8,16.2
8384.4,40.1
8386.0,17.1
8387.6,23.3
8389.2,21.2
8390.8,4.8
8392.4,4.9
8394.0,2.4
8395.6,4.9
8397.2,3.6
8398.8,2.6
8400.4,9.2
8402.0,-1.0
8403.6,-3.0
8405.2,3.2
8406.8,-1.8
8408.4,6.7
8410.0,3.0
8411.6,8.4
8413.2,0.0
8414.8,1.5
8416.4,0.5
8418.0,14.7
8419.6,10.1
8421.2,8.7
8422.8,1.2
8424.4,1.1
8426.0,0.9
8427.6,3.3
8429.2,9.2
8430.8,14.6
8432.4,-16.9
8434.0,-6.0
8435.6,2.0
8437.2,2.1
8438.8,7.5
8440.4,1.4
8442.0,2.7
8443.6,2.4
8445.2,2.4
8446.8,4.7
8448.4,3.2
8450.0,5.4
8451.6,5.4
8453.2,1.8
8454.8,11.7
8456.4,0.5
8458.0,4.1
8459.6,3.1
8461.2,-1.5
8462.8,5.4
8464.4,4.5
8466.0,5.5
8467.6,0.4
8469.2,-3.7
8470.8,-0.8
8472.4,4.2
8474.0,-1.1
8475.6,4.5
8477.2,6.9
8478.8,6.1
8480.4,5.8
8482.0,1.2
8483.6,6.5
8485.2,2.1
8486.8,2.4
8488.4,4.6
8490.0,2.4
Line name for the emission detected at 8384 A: [O III] 5007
